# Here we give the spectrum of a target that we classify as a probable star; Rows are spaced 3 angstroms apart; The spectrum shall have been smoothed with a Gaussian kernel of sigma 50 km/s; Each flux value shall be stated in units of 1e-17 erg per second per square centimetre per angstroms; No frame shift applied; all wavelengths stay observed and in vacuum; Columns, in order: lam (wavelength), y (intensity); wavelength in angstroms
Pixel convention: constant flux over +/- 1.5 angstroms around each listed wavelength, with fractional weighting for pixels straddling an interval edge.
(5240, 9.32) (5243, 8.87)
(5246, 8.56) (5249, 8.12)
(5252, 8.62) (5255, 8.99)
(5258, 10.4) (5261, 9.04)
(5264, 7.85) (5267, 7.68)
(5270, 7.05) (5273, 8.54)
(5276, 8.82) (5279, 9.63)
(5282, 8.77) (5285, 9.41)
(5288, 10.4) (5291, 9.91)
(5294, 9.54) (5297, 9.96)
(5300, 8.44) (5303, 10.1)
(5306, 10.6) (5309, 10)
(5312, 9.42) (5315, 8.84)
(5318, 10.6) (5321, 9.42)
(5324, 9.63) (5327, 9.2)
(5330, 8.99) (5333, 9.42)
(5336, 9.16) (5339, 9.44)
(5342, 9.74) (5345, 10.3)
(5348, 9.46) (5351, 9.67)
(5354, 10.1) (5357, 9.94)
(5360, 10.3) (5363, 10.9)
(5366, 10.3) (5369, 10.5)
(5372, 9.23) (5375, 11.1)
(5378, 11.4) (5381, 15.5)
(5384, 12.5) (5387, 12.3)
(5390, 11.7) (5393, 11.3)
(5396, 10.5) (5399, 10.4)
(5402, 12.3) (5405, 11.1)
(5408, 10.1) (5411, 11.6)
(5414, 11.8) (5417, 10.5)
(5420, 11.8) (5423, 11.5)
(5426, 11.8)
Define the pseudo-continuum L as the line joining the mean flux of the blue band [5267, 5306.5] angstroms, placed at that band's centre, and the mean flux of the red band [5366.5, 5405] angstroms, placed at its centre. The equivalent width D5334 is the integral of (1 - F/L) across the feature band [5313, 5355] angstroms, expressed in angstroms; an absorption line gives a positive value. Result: 3.1 angstroms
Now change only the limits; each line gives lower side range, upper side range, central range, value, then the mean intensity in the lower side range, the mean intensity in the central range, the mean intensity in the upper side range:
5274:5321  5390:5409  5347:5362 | 0.7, 9.61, 9.94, 11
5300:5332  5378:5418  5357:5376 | 0.9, 9.62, 10.3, 11.7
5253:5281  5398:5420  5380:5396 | -2.3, 8.67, 12.4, 11.2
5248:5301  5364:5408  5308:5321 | 0.2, 8.97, 9.67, 11.4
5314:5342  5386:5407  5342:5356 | 0.2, 9.44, 9.87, 11.3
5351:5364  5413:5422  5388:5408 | -0.3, 10.2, 11.2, 11.4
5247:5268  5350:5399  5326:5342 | 1.5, 8.69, 9.29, 11.1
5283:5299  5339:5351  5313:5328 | 0.3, 9.77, 9.55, 9.76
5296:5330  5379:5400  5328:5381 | 3.9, 9.62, 10.1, 12.1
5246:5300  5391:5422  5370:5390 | -2.3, 8.96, 11.9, 11.2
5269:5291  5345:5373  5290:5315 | -0.9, 9.05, 9.69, 10.1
